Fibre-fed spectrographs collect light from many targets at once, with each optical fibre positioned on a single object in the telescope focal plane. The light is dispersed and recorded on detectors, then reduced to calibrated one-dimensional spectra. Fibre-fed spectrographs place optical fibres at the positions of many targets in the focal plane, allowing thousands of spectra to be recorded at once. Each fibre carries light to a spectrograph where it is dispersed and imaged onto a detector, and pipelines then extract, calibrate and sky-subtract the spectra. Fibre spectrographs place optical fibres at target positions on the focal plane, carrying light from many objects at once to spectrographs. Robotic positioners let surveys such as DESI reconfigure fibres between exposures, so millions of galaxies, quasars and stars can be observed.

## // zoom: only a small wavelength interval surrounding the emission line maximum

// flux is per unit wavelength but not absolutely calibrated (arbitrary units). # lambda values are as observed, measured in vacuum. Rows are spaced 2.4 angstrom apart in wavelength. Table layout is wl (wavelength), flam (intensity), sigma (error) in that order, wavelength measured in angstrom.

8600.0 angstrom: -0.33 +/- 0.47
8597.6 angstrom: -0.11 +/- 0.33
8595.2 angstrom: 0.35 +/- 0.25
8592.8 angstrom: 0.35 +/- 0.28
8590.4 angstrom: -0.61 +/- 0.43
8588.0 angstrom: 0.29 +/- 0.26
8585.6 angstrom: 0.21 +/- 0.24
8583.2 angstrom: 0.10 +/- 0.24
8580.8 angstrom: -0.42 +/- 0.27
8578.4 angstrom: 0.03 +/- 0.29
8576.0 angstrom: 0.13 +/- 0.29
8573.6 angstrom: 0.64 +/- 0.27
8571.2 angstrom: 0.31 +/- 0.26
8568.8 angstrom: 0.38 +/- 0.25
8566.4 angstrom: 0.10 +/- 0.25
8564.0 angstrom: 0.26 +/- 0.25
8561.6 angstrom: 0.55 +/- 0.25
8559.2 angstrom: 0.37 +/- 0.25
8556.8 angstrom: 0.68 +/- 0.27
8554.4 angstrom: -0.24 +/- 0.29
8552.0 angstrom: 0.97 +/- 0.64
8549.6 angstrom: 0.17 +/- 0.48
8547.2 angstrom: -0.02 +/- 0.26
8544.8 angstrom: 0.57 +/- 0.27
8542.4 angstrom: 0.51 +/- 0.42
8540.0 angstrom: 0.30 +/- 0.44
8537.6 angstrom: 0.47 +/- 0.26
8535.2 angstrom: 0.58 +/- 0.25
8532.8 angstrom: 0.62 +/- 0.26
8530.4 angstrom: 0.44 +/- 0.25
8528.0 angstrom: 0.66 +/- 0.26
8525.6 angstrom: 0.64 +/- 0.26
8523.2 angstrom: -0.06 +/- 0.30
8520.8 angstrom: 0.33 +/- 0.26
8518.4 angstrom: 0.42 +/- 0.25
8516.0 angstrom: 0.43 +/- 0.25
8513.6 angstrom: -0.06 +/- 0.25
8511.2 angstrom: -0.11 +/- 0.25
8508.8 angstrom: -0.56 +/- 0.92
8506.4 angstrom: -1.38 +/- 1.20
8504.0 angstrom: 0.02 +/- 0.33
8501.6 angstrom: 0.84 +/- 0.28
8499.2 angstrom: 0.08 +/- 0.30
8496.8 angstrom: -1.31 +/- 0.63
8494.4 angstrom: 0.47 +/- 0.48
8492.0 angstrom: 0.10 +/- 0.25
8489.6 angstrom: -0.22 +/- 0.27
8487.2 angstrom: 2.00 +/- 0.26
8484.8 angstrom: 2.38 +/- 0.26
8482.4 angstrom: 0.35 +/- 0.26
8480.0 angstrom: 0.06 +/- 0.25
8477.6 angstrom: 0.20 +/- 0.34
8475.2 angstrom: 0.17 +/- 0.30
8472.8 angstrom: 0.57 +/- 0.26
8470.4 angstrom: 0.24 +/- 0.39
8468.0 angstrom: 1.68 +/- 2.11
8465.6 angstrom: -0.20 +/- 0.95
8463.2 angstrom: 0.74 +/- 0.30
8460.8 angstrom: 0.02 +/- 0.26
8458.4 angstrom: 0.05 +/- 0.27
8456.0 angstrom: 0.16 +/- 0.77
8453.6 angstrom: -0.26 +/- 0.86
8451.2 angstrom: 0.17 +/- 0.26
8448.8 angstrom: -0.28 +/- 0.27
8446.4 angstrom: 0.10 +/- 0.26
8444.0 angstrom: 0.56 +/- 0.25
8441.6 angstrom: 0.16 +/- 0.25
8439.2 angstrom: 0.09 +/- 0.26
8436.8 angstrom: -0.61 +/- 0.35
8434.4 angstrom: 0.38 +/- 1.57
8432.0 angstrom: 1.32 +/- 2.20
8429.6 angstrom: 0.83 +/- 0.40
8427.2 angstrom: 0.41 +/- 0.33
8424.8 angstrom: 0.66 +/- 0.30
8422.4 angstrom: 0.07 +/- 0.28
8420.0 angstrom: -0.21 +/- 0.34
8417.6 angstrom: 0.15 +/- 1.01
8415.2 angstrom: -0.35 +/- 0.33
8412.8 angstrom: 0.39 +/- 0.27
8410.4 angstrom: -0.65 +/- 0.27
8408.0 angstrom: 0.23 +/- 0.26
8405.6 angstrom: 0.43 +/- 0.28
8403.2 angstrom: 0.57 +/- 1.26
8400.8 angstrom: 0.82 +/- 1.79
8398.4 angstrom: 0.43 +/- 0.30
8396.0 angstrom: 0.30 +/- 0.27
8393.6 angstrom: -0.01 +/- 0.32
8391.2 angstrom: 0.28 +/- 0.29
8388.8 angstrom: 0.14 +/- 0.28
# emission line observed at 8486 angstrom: H-beta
